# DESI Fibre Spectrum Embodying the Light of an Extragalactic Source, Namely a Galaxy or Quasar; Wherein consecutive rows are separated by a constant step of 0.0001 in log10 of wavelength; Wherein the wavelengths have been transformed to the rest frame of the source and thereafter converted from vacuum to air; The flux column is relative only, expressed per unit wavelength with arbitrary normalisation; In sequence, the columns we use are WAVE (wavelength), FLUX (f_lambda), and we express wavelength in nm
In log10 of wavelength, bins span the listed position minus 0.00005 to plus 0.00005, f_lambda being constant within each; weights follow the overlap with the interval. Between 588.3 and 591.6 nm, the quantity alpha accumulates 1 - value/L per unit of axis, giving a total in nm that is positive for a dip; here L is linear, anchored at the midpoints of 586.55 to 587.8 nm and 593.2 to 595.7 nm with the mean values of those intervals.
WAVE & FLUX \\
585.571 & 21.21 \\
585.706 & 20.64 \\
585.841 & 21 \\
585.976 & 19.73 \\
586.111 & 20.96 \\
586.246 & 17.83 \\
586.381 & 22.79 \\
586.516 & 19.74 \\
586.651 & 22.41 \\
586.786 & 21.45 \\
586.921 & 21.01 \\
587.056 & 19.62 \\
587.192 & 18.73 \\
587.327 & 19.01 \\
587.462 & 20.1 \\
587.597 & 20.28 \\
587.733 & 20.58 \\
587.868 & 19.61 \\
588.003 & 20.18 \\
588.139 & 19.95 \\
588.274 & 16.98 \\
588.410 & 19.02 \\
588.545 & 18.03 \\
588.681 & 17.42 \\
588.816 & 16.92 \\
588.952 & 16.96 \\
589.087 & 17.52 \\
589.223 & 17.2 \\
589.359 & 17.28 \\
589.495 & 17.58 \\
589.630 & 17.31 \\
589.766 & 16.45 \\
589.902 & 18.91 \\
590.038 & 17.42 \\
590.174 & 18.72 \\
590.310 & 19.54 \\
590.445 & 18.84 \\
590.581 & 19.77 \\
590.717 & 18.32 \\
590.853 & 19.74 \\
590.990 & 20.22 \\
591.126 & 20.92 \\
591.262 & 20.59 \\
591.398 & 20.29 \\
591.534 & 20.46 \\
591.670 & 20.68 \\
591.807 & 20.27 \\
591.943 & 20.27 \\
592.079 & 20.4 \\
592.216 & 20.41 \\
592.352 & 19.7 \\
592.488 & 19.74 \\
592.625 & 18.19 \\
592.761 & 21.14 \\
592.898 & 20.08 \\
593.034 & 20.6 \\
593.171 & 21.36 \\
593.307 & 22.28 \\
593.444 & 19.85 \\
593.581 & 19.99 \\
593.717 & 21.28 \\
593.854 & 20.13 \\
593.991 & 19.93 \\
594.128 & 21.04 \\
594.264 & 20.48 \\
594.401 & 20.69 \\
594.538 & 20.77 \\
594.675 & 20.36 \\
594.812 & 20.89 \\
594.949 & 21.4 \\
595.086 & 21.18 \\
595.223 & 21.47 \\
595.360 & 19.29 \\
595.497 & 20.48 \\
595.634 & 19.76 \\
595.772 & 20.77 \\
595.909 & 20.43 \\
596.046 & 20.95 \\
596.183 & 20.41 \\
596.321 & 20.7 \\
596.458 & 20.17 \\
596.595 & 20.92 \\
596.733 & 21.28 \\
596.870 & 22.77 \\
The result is 0.309 nm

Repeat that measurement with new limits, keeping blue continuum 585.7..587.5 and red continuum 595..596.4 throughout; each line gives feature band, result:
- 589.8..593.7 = 0.100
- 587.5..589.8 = 0.243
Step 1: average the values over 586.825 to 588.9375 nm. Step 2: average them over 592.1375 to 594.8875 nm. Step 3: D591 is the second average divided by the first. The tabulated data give 1.07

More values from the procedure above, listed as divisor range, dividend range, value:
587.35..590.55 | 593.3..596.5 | 1.12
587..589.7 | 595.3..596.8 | 1.11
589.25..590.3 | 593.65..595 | 1.17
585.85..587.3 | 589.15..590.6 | 0.88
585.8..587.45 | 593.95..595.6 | 1.02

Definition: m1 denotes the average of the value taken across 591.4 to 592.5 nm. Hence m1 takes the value 20.3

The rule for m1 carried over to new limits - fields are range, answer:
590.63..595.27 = 20.4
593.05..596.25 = 20.7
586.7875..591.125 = 18.8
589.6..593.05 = 19.6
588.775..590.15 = 17.4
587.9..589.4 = 18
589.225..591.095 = 18.5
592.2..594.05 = 20.3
